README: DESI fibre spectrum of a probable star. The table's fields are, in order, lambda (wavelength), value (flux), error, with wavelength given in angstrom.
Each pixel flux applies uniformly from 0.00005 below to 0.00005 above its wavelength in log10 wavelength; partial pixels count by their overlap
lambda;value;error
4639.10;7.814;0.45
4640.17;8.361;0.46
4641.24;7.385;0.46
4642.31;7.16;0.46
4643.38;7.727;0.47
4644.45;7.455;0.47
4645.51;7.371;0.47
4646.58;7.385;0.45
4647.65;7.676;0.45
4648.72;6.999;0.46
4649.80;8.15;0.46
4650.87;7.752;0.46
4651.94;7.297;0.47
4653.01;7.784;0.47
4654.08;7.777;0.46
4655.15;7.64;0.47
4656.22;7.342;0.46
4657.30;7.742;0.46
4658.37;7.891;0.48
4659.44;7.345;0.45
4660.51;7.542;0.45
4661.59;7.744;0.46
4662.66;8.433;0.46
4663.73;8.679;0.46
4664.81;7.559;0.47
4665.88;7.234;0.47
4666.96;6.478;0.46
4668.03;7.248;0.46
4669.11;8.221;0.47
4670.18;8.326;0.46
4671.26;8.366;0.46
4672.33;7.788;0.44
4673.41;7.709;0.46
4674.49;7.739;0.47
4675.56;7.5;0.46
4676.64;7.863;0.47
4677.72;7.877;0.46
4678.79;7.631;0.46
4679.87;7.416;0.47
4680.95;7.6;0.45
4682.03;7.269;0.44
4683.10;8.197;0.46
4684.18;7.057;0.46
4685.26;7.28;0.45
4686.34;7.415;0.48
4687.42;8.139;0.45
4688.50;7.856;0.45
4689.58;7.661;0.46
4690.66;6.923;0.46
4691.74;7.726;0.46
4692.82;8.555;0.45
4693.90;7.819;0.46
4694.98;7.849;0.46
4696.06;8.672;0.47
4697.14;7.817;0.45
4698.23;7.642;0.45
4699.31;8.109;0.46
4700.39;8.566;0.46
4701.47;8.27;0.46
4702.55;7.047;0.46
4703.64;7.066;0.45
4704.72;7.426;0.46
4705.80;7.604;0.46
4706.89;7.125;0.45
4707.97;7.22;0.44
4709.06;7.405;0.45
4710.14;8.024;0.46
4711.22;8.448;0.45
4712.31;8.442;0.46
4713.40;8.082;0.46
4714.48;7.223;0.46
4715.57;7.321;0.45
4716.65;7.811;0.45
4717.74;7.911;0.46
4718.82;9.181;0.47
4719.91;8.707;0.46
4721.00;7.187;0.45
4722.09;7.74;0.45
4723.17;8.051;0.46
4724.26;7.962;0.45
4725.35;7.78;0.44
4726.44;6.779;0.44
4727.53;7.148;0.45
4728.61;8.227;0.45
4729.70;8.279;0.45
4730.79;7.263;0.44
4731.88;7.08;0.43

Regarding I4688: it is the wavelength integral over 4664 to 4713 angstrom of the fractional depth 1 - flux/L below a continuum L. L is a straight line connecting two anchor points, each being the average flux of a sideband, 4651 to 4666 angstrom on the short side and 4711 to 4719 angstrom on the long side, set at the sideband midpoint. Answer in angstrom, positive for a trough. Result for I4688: 0.9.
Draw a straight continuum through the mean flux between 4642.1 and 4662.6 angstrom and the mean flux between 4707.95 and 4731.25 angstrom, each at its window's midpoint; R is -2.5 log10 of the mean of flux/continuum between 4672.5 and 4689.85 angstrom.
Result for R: 0.01 mag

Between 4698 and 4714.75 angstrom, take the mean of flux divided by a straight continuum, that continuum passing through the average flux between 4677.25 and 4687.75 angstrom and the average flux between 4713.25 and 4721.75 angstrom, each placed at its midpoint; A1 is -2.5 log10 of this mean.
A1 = 0.01 mag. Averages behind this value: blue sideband 7.58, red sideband 7.92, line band 7.74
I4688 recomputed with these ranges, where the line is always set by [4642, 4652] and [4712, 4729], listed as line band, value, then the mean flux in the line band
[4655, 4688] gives -0.3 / 7.69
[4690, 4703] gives -0.3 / 7.92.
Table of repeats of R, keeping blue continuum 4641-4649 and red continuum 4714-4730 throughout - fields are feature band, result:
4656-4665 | -0.05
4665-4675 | -0.02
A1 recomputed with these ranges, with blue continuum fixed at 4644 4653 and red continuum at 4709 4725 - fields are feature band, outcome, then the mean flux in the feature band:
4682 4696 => 0.01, 7.73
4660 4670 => -0.01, 7.7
